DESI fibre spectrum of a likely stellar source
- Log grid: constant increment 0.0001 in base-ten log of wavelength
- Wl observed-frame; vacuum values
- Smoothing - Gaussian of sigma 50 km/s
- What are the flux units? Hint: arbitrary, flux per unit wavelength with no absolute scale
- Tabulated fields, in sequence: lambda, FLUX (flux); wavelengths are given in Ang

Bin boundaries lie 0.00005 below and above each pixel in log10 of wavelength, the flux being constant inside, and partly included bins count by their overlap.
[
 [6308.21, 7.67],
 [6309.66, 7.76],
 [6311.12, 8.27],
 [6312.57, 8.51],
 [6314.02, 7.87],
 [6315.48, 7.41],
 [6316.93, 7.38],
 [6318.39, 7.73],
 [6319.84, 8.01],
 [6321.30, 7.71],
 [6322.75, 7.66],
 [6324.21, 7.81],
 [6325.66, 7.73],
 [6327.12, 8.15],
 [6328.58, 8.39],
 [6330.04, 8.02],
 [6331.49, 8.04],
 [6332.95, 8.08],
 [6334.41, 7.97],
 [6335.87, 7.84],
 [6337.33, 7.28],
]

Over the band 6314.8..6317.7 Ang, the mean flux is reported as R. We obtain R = 7.4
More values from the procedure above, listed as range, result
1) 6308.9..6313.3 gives 8.18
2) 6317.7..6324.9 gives 7.79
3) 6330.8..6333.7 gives 8.05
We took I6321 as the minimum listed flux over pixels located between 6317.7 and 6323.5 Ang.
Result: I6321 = 7.66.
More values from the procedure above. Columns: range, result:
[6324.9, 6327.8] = 7.73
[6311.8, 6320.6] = 7.38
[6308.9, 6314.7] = 7.76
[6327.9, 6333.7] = 8.02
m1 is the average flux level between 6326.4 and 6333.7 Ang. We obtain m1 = 8.13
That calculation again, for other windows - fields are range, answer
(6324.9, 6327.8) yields 7.94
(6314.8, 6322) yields 7.65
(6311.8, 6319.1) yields 7.78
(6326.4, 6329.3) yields 8.26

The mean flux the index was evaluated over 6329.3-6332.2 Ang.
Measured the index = 8.05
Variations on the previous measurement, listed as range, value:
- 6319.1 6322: 7.86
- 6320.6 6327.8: 7.82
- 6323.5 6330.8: 8.03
